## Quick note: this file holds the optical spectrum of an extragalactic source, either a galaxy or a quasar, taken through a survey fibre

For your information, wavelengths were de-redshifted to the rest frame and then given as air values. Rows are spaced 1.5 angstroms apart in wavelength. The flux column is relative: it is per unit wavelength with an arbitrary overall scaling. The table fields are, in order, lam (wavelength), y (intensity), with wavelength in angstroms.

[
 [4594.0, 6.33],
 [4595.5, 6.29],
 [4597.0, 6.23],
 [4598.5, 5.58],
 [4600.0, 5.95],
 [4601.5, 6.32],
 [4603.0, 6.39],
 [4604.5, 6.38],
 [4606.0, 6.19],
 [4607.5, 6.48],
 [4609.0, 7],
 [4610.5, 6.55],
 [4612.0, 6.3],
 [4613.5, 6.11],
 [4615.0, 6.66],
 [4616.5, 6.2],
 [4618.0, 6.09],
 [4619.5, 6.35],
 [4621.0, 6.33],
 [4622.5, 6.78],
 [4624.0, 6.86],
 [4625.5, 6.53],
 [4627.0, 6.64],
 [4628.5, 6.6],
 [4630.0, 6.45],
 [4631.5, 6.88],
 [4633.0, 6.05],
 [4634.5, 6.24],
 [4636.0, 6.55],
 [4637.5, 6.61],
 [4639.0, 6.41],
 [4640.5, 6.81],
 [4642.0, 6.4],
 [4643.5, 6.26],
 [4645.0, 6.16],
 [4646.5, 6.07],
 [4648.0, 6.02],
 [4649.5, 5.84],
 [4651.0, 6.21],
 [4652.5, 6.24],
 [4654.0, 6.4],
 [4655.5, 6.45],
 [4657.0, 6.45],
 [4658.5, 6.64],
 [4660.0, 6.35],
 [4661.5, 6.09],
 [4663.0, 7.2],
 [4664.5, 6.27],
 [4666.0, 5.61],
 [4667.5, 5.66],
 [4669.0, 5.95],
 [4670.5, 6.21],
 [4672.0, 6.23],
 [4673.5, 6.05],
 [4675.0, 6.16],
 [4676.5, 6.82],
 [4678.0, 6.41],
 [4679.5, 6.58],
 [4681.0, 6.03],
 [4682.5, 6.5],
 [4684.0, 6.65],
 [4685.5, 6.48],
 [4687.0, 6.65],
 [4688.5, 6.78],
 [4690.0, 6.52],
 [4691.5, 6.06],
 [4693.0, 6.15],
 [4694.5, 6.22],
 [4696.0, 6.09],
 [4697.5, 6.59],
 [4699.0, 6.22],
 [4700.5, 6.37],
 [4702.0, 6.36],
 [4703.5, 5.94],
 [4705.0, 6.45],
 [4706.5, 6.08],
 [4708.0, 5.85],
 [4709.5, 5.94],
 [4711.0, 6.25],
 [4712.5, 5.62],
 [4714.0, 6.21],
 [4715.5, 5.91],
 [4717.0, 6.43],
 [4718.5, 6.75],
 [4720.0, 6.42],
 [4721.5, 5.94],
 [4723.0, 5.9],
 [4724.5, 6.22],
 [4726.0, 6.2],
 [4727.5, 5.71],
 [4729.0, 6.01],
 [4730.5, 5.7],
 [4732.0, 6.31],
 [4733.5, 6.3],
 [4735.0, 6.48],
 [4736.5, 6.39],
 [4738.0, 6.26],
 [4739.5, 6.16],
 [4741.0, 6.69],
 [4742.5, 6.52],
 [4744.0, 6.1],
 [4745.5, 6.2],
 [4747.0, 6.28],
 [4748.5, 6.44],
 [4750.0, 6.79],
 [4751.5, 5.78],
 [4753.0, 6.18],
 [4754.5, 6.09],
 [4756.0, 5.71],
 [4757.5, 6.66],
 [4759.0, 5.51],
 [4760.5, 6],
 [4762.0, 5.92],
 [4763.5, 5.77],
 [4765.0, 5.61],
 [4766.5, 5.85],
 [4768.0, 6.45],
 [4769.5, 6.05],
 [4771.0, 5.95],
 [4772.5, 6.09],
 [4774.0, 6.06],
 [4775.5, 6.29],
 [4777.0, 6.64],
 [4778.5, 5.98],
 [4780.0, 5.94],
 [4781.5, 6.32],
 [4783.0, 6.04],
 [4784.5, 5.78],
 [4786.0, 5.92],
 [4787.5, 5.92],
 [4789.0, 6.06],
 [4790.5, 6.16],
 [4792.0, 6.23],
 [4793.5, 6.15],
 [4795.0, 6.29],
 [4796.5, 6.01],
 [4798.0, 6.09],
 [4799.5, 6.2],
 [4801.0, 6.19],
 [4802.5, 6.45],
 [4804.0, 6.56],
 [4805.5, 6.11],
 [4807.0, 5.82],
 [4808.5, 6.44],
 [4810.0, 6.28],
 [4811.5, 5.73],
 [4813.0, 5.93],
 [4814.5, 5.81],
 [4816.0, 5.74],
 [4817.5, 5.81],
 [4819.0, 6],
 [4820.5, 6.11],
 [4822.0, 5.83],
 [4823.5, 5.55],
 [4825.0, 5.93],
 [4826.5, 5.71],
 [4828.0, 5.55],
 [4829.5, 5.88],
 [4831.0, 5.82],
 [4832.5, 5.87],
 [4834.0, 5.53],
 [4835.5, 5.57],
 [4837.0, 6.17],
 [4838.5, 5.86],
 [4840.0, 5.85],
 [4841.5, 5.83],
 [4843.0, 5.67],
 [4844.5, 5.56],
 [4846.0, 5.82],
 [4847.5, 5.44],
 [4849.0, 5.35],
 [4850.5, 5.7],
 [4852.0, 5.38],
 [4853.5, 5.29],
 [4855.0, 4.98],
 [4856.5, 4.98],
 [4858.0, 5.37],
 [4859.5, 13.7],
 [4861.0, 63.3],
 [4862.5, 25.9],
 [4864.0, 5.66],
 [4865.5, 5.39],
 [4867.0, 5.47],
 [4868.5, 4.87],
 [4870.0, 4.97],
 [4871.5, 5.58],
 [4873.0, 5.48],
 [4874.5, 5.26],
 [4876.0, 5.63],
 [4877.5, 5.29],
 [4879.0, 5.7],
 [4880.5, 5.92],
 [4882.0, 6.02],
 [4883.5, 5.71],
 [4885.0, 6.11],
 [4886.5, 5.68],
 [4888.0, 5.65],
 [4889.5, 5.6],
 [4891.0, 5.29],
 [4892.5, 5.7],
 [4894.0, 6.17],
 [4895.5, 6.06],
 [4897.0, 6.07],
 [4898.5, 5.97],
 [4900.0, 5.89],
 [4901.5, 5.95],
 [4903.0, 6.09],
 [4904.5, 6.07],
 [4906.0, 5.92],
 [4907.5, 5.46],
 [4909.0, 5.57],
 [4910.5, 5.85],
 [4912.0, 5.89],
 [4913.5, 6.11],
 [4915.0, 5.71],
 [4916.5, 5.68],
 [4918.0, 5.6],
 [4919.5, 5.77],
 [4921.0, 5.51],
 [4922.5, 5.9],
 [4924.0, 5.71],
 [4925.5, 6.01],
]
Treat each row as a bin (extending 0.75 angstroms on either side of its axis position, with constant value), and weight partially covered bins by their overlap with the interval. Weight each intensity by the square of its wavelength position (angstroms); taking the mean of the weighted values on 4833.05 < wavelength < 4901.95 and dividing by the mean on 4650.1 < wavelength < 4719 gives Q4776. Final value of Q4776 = 1.3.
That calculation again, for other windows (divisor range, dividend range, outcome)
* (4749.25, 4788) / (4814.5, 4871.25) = 1.35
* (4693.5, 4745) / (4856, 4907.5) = 1.41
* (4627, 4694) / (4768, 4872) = 1.20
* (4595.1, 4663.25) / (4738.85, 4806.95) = 1.02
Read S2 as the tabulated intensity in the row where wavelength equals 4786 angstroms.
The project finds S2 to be 5.92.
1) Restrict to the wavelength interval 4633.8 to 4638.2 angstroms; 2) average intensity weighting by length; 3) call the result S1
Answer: 6.47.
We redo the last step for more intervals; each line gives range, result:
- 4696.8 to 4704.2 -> 6.3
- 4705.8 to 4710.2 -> 5.96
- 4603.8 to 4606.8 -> 6.29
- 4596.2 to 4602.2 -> 6.02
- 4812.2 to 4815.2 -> 5.87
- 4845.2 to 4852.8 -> 5.54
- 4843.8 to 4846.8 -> 5.69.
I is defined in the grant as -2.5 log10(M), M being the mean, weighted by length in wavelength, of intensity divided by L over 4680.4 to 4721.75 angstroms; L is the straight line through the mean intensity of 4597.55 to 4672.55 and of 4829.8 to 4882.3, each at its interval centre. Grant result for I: 0.09 mag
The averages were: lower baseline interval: 6.34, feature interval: 6.27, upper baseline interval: 8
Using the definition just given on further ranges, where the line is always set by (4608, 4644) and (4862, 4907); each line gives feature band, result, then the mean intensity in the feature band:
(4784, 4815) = 0.04 mag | 6.11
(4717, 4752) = 0.02 mag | 6.25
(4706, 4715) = 0.07 mag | 5.99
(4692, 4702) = 0.03 mag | 6.27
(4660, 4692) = 0.02 mag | 6.33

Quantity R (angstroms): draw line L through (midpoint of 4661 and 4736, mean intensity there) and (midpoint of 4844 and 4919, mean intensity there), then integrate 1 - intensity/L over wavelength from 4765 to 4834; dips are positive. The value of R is 8.3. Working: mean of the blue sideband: 6.23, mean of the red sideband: 7.36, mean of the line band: 6.03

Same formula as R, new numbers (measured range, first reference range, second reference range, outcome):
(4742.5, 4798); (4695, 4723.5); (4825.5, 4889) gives 5.50 angstroms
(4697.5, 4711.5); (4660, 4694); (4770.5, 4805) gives 0.21 angstroms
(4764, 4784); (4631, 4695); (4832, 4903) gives 2.44 angstroms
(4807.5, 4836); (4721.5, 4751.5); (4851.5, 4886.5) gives 7.95 angstroms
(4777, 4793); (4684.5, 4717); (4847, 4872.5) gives 4.52 angstroms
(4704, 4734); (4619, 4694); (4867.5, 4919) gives 0.45 angstroms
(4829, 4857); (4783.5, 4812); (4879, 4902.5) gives 1.79 angstroms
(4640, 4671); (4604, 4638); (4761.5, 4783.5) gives 0.64 angstroms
